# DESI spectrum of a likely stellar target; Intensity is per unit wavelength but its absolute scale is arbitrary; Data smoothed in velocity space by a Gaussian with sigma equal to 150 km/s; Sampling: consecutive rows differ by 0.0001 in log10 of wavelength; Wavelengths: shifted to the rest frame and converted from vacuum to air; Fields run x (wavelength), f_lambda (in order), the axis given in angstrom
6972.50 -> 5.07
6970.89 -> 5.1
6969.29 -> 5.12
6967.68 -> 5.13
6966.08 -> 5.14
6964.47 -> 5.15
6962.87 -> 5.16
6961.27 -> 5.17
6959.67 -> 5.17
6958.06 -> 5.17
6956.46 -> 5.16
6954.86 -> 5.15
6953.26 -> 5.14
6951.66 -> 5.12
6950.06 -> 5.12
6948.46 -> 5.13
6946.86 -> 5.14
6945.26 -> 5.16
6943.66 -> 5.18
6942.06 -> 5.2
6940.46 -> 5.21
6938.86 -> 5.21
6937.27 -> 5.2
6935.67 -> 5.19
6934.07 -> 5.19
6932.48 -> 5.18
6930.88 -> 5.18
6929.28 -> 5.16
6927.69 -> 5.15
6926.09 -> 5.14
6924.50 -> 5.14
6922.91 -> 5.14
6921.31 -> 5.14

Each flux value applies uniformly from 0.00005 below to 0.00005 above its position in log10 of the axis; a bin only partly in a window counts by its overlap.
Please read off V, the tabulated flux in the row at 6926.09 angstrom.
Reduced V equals 5.14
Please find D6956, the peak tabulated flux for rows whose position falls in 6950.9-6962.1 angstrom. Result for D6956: 5.17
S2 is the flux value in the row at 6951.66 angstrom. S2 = 5.12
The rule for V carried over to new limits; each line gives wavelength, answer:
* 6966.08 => 5.14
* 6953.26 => 5.14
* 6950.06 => 5.12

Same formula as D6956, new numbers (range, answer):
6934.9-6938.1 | 5.2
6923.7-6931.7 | 5.18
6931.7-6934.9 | 5.19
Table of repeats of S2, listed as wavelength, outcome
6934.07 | 5.19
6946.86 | 5.14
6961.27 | 5.17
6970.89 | 5.1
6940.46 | 5.21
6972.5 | 5.07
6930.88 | 5.18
